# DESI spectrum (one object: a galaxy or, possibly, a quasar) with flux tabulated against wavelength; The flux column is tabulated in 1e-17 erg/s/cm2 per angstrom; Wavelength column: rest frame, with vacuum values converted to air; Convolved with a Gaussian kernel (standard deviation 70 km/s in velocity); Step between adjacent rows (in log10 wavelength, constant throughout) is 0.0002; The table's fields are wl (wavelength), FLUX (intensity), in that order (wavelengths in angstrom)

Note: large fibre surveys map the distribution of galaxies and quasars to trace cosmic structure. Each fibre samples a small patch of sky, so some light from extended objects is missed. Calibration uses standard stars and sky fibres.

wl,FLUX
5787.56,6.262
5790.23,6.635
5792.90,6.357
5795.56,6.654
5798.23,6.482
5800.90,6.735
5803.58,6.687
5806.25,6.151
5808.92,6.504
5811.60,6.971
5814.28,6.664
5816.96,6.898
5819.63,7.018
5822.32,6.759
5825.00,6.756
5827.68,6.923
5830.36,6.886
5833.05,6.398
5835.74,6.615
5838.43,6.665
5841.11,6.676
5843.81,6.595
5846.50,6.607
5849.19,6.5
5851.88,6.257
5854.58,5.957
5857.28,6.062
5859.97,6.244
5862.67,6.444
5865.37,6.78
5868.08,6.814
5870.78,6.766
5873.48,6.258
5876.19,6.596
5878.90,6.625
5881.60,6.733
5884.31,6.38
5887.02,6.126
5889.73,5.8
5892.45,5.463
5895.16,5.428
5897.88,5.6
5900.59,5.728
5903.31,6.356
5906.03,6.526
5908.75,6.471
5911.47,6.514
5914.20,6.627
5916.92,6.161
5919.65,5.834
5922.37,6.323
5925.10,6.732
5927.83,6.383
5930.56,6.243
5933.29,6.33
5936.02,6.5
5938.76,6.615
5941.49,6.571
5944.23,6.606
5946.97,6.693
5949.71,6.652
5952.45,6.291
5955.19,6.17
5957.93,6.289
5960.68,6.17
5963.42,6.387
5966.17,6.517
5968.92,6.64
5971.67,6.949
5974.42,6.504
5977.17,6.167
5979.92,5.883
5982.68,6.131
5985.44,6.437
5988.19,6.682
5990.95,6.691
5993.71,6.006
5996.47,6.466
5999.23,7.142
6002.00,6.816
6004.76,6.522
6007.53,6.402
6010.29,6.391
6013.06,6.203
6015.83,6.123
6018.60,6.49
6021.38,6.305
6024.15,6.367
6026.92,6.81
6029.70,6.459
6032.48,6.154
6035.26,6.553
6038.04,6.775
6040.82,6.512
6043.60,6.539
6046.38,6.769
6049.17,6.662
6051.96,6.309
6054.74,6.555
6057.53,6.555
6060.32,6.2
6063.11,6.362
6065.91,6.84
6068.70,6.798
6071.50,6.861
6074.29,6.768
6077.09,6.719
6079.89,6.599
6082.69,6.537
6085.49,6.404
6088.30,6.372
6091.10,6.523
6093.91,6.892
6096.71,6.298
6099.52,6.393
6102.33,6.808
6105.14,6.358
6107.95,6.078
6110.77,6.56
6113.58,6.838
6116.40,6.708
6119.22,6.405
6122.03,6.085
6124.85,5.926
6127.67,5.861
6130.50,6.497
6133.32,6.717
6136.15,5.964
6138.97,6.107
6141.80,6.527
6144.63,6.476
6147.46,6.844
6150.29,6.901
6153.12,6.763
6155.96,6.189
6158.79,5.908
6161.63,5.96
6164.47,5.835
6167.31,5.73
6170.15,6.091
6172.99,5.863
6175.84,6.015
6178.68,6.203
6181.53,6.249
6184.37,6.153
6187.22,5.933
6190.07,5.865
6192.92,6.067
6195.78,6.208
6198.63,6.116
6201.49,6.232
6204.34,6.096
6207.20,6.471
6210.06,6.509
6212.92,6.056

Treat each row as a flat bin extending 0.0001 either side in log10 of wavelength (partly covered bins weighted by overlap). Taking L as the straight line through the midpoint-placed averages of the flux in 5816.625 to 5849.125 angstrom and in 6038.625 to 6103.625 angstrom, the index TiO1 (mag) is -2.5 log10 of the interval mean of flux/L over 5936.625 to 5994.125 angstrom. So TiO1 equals 0.03 mag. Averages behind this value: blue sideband 6.72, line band 6.44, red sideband 6.58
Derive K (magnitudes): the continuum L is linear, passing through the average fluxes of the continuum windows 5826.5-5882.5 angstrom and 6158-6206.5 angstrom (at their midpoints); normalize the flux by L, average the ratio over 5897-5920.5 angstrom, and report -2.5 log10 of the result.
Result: 0.04 mag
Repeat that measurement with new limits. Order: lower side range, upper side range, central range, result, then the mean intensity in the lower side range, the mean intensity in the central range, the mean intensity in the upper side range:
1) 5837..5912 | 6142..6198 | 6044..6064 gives -0.04 mag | 6.32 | 6.49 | 6.18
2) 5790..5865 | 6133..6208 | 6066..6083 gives -0.07 mag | 6.58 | 6.74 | 6.19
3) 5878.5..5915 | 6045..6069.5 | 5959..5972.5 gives -0.03 mag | 6.15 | 6.51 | 6.55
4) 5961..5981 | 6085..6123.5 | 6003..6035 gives 0.01 mag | 6.43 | 6.4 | 6.48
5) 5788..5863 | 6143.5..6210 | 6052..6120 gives -0.05 mag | 6.57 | 6.56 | 6.19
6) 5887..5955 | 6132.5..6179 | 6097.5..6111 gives -0.03 mag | 6.26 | 6.42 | 6.23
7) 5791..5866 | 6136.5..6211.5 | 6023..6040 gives -0.03 mag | 6.58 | 6.52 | 6.2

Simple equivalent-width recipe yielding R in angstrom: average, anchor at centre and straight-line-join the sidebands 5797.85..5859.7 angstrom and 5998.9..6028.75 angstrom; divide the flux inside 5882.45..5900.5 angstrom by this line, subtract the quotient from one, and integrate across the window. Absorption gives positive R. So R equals 2.0 angstrom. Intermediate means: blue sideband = 6.59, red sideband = 6.48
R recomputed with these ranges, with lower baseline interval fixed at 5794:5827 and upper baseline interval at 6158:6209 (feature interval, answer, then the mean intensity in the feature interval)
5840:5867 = 0.8 angstrom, 6.41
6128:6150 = -1.1 angstrom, 6.44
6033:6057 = -1.0 angstrom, 6.57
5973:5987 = 0.4 angstrom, 6.23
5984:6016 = -0.7 angstrom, 6.5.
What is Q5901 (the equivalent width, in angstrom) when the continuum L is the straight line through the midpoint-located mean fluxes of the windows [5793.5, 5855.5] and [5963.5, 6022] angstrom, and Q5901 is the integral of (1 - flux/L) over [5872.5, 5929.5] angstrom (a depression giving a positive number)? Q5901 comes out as 2.8 angstrom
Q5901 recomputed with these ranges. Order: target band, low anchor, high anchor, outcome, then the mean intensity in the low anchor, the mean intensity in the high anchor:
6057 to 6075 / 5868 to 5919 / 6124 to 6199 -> -1.2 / 6.24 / 6.19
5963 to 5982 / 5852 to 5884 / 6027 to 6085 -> 0.3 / 6.47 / 6.58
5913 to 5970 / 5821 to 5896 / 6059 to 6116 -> 0.6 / 6.44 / 6.56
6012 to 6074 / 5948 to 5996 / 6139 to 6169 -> -1.6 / 6.39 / 6.3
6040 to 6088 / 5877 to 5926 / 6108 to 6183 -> -2.6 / 6.19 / 6.27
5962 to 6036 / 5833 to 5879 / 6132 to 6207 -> -1.1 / 6.49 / 6.2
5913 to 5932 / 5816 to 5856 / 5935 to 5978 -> 0.6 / 6.63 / 6.49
